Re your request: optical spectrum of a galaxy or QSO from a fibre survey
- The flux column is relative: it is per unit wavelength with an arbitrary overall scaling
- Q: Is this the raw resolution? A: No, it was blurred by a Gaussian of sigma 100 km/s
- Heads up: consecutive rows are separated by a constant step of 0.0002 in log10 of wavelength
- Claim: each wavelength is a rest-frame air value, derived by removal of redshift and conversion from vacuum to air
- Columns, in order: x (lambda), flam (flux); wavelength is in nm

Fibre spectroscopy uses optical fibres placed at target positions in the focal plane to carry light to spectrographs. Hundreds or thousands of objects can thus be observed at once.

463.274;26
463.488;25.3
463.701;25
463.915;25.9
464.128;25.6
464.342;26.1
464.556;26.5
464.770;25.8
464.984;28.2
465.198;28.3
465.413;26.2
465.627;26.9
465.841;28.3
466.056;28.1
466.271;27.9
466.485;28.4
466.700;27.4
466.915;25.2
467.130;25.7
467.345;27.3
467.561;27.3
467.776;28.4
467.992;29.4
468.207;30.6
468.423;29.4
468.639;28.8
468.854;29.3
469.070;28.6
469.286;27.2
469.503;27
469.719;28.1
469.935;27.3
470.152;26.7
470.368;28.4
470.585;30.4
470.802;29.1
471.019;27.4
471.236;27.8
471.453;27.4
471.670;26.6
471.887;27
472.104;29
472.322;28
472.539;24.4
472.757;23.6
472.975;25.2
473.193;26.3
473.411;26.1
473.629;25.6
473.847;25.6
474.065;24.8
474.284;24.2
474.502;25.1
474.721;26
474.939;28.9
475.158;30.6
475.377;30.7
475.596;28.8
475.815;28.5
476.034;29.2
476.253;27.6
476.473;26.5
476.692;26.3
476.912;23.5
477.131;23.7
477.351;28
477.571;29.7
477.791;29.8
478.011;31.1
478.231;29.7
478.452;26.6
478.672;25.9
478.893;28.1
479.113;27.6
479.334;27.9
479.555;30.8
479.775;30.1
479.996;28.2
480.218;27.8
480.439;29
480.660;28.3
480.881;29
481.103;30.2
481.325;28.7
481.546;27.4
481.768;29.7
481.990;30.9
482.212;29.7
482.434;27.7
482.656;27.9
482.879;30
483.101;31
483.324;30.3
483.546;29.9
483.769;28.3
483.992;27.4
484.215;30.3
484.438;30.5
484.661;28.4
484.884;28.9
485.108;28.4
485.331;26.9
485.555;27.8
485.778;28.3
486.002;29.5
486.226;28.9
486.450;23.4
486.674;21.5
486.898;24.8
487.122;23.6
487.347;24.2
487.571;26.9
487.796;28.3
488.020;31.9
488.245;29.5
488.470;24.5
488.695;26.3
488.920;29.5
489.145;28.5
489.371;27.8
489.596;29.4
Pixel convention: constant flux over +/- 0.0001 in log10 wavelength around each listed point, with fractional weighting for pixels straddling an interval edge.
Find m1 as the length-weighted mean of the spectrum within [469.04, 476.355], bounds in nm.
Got 27.3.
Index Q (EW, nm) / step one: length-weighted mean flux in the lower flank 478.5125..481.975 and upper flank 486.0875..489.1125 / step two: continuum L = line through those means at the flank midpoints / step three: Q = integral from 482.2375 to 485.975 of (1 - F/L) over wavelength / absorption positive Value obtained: -0.190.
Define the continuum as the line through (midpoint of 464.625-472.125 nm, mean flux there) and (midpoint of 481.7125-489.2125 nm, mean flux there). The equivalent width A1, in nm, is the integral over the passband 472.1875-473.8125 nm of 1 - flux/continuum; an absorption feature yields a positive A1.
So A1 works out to 0.13 nm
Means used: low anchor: 27.8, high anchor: 28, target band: 25.6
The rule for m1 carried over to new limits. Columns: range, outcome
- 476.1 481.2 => 28.1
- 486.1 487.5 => 24.5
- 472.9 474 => 25.7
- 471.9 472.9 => 26.3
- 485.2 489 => 26.8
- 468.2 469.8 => 28.5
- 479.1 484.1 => 29.1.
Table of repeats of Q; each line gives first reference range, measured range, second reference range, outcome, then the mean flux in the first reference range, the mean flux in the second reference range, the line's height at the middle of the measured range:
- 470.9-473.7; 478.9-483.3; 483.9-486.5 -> -0.20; 26.5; 28.3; 27.8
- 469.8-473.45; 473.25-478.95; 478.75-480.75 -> 0.13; 27.1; 28.6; 27.9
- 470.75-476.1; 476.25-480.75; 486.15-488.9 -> -0.20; 27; 26.2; 26.7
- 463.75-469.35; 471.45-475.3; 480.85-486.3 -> 0.24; 27.6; 29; 28.1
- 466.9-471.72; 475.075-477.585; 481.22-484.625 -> 0.09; 28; 29.3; 28.7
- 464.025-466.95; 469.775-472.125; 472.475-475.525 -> -0.12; 27.1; 26.3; 26.6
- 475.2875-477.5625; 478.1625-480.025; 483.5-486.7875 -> -0.05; 27.4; 27.8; 27.5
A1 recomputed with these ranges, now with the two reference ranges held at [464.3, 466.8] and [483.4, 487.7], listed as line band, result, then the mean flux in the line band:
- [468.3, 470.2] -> -0.05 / 28.1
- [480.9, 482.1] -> -0.09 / 29.3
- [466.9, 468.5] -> -0.04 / 28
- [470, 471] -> -0.04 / 28.5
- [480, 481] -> -0.04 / 28.5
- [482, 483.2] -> -0.09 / 29.4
